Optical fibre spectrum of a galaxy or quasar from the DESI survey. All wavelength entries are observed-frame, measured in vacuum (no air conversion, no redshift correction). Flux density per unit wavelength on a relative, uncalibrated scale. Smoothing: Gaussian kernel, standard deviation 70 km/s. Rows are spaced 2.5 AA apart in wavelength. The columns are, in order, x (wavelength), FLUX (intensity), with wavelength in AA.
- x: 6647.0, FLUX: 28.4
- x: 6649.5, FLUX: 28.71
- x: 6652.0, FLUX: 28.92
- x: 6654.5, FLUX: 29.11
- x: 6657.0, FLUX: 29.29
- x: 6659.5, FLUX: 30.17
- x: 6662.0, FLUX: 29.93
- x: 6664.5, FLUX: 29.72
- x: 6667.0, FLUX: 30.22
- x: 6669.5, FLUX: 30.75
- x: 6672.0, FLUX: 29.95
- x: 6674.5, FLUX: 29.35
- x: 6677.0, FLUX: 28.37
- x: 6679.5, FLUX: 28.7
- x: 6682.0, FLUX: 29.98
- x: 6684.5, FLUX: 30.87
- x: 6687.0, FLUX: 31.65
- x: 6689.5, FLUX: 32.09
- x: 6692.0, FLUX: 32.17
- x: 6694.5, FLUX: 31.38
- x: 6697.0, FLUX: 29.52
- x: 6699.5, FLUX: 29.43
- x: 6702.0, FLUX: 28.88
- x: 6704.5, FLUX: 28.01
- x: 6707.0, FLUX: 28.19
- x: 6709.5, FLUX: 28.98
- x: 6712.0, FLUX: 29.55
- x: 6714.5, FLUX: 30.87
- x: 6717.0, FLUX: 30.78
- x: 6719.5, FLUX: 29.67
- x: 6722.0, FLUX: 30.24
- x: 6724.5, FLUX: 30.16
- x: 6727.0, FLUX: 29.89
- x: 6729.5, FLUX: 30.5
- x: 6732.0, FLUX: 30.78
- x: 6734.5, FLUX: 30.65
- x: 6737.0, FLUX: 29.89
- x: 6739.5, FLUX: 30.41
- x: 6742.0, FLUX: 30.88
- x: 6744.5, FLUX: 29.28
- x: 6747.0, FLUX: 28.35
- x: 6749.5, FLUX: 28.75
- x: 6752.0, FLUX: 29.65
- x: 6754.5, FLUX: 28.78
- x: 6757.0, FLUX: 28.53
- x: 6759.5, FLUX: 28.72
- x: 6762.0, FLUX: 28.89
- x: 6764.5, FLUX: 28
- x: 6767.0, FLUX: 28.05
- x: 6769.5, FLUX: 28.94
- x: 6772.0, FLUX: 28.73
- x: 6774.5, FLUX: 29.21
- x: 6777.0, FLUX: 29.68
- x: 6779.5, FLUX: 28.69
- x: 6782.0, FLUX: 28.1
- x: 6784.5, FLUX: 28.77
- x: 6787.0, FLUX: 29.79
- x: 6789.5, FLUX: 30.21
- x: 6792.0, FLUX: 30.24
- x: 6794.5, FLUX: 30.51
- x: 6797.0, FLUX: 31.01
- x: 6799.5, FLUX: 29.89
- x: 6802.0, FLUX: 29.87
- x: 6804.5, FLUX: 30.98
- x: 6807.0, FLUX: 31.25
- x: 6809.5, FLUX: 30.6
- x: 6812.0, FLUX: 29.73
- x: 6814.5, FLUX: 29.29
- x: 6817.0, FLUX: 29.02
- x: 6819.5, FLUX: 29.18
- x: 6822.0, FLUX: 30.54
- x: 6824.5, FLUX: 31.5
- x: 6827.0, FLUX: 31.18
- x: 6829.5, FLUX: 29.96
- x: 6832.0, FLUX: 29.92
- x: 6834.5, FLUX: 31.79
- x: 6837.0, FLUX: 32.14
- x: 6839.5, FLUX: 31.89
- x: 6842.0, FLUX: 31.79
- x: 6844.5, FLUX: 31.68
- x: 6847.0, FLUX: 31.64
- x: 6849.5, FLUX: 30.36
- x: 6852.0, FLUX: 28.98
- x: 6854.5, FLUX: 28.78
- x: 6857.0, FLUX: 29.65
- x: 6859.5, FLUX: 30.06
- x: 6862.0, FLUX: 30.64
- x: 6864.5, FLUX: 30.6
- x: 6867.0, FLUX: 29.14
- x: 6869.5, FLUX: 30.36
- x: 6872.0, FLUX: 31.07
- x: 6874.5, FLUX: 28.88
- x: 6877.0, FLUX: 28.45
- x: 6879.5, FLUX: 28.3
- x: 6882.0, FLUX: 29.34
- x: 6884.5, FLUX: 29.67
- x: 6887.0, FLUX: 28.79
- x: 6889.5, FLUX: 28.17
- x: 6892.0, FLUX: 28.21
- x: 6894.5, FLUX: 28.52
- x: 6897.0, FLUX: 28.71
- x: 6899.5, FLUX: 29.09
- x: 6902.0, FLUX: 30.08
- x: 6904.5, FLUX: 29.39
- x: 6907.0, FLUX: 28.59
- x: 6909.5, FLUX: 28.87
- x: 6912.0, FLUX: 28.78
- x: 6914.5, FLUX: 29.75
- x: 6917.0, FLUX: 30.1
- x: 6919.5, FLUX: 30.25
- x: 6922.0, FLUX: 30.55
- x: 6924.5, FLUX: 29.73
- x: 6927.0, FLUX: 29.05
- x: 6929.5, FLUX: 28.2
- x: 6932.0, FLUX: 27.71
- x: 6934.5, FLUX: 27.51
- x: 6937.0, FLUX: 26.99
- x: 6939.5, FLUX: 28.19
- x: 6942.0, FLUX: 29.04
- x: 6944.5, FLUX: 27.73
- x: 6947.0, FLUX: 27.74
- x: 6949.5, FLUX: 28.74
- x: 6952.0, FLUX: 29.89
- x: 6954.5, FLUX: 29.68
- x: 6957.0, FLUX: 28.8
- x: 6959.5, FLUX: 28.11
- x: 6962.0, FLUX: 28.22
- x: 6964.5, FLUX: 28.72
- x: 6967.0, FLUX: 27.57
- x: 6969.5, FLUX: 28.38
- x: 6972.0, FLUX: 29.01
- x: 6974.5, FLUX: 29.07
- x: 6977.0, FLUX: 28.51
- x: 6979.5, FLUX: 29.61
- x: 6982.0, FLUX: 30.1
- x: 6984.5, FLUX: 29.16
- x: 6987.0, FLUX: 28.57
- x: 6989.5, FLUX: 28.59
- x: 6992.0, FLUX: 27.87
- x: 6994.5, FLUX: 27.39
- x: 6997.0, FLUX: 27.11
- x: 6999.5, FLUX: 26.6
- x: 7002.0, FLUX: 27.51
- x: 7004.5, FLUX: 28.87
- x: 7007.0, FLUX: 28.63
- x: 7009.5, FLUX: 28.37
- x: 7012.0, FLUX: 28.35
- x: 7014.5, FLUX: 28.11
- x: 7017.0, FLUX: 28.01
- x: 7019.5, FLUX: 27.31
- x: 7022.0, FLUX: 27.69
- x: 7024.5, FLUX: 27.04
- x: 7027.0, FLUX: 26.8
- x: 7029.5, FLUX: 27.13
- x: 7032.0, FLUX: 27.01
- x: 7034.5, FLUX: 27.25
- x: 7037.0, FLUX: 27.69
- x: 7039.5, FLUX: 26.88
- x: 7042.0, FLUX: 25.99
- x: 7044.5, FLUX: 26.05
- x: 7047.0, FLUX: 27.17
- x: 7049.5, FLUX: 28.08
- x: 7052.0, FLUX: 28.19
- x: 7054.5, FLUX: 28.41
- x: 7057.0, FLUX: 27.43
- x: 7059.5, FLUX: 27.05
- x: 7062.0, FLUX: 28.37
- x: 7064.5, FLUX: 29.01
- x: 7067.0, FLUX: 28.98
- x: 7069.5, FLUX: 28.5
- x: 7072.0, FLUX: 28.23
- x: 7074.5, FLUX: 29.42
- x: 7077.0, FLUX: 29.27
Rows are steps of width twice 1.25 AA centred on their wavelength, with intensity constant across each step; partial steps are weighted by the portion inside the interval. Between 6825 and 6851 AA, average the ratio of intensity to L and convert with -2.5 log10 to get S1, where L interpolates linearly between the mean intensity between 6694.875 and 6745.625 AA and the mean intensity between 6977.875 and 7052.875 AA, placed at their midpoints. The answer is -0.08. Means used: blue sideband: 29.9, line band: 31.2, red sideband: 27.8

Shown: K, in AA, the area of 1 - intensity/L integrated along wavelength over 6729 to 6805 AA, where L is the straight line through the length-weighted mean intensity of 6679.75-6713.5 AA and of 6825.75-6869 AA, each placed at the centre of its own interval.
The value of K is 2.0 AA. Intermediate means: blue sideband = 30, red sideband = 30.6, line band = 29.5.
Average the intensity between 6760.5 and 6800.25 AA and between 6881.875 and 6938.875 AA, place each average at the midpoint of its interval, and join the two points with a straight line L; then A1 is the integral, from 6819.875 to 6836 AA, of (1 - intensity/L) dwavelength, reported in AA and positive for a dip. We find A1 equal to -0.9 AA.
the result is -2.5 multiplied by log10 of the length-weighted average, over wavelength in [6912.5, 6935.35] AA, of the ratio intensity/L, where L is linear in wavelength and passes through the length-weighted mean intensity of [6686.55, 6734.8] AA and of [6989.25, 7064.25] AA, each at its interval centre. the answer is -0.031 mag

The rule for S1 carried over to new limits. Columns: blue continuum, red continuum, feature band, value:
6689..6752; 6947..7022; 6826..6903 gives -0.03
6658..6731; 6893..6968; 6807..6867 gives -0.04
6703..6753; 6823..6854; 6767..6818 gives 0.03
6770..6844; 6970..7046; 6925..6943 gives 0.02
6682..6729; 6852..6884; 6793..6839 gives -0.03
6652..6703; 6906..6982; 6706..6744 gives -0.01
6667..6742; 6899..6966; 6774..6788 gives 0.02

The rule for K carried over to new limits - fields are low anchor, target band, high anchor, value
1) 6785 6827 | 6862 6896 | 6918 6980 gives 0.2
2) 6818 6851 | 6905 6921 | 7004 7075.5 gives 0.2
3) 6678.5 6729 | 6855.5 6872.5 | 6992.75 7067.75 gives -0.8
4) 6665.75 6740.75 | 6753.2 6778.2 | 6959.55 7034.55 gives 0.8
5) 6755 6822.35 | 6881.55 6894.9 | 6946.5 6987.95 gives 0.2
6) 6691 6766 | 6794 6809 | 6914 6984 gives -0.6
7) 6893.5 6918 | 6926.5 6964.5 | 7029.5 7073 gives 0.5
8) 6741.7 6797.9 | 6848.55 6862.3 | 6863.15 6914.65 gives -0.2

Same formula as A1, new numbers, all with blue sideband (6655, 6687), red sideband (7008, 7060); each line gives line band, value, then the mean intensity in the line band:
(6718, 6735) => -0.46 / 30.3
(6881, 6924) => -1.41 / 29.2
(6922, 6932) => -0.31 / 29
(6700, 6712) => 0.37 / 28.7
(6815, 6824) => -0.27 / 29.7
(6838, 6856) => -1.29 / 30.7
